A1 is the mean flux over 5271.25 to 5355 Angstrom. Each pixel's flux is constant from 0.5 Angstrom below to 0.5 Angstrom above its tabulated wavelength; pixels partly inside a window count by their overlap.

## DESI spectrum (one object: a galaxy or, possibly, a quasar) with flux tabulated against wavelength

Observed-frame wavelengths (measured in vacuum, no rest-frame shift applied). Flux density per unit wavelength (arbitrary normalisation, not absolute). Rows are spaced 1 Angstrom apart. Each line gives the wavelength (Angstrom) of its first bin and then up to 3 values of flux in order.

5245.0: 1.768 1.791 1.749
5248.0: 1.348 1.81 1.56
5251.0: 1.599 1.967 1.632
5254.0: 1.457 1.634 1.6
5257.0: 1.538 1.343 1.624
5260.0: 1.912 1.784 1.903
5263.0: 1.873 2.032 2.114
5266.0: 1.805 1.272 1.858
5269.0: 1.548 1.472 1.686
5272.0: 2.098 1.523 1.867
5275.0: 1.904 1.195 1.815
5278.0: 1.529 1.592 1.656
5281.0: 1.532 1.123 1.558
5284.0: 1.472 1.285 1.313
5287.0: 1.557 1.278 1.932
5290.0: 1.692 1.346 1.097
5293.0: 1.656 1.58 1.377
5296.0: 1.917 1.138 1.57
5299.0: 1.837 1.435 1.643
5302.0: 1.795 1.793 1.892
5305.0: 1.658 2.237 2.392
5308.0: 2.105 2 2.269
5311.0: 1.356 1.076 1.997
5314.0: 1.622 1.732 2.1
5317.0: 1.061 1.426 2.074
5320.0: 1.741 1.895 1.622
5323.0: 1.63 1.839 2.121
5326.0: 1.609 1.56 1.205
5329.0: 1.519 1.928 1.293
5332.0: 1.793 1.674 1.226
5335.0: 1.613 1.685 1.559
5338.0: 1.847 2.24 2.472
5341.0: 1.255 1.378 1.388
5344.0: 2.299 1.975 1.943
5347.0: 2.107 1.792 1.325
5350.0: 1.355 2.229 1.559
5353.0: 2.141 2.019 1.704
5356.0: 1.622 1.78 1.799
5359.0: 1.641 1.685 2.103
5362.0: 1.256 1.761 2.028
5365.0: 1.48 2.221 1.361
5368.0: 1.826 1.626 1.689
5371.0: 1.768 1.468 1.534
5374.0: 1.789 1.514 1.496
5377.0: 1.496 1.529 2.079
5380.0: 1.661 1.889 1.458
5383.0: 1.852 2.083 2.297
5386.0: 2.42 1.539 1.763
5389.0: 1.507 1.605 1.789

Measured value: 1.69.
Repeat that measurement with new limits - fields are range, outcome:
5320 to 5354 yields 1.73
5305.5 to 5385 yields 1.74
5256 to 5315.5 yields 1.66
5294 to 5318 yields 1.73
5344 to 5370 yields 1.78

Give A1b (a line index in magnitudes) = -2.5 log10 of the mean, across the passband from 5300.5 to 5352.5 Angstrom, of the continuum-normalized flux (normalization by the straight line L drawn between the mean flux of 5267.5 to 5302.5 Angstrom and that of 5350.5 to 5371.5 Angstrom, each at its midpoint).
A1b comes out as -0.04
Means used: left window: 1.57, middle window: 1.75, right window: 1.78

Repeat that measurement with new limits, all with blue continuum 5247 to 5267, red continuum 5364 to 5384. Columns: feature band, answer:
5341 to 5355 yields -0.06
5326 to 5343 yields 0.04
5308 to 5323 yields -0.02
